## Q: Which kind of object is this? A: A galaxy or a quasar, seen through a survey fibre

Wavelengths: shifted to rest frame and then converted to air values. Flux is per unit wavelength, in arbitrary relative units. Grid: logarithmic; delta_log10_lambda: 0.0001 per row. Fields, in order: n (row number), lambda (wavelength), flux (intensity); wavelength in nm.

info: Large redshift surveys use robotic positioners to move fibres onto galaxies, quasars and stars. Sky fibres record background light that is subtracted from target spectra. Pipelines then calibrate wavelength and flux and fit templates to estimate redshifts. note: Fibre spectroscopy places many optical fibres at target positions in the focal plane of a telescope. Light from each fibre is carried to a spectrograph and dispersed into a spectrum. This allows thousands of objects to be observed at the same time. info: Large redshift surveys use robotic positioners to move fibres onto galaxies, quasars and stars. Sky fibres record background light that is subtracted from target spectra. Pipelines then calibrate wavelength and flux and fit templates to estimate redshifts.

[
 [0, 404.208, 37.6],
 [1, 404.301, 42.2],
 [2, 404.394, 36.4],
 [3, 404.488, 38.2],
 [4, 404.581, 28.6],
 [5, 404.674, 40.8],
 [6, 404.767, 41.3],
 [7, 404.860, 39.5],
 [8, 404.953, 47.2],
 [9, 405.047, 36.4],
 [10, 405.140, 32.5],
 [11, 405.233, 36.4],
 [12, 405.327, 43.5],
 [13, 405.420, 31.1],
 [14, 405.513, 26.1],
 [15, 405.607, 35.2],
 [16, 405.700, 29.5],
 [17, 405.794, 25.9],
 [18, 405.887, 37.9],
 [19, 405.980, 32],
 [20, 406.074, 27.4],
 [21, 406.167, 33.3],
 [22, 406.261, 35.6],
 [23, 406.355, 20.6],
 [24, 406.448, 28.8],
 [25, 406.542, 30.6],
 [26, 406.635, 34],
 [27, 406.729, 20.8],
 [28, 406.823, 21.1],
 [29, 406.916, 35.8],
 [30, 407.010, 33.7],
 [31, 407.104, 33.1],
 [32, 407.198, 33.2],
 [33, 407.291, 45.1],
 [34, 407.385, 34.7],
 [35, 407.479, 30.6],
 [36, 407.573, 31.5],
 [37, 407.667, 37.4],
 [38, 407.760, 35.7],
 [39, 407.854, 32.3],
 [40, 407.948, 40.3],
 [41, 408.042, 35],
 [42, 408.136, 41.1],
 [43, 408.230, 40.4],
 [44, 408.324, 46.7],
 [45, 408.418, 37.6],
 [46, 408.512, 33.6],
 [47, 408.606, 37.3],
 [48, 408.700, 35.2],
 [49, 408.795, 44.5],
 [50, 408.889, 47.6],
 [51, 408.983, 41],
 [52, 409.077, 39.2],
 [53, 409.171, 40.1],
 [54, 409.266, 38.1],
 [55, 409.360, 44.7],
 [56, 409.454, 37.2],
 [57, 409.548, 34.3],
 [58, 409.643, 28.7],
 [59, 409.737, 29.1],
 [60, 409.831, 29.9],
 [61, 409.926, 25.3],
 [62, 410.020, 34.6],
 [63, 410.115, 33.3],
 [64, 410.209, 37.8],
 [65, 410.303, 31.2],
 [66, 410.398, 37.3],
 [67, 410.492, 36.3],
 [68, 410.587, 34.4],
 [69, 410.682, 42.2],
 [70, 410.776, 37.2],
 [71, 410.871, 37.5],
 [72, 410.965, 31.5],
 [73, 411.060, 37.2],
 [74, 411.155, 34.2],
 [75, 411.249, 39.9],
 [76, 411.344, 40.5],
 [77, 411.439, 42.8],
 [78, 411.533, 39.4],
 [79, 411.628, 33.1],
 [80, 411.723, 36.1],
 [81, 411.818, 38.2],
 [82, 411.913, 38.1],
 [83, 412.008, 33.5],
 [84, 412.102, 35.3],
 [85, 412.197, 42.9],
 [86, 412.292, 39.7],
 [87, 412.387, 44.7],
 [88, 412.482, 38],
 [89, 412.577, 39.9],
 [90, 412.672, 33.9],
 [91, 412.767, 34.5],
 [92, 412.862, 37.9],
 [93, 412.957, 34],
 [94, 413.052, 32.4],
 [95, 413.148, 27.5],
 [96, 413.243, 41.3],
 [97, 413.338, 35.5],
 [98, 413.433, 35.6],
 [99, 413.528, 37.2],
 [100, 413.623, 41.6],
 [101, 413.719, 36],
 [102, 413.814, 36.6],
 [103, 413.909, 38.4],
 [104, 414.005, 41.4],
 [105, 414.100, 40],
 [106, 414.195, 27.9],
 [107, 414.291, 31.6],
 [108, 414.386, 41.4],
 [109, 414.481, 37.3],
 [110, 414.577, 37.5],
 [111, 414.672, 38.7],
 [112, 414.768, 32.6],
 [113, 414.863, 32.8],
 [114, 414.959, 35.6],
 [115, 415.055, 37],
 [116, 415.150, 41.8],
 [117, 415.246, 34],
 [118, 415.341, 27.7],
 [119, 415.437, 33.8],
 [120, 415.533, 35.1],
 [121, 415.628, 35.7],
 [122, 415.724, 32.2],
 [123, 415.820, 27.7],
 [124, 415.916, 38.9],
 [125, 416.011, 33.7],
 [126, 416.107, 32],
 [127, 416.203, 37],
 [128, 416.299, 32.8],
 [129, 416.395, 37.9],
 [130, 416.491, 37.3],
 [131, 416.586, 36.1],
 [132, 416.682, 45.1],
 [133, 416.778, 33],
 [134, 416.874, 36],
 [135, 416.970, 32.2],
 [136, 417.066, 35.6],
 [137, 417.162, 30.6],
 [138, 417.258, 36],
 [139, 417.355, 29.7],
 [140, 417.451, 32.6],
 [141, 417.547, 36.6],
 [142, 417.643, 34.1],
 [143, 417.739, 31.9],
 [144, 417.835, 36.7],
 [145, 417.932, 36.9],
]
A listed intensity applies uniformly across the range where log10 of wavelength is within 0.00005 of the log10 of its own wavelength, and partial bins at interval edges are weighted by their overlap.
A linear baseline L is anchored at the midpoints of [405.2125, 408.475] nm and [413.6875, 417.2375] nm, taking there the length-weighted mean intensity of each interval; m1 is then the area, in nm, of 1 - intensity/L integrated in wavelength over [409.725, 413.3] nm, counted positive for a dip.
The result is -0.17 nm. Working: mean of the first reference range 33.5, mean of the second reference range 35.4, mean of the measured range 36.2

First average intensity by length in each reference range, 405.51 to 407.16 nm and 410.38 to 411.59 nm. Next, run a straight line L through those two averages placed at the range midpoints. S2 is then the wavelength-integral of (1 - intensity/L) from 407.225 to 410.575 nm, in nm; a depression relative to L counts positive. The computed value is -0.24 nm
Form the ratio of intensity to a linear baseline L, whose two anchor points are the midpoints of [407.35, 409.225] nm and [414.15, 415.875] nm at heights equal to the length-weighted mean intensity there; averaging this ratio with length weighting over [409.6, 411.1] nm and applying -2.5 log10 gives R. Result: 0.09 mag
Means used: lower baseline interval 38.1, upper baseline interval 34.5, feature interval 34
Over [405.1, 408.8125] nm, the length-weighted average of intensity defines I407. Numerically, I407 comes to 33.8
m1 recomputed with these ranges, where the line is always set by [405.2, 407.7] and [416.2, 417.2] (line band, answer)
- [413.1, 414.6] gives -0.08 nm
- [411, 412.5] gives -0.19 nm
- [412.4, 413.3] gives -0.04 nm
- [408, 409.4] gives -0.31 nm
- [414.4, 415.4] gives -0.02 nm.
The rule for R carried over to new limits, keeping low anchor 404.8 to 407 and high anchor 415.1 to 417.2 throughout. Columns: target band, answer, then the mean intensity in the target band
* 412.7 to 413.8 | -0.05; 35.8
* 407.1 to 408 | -0.09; 35.5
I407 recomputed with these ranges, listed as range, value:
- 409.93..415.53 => 36.5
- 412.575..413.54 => 35.2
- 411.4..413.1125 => 37.4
